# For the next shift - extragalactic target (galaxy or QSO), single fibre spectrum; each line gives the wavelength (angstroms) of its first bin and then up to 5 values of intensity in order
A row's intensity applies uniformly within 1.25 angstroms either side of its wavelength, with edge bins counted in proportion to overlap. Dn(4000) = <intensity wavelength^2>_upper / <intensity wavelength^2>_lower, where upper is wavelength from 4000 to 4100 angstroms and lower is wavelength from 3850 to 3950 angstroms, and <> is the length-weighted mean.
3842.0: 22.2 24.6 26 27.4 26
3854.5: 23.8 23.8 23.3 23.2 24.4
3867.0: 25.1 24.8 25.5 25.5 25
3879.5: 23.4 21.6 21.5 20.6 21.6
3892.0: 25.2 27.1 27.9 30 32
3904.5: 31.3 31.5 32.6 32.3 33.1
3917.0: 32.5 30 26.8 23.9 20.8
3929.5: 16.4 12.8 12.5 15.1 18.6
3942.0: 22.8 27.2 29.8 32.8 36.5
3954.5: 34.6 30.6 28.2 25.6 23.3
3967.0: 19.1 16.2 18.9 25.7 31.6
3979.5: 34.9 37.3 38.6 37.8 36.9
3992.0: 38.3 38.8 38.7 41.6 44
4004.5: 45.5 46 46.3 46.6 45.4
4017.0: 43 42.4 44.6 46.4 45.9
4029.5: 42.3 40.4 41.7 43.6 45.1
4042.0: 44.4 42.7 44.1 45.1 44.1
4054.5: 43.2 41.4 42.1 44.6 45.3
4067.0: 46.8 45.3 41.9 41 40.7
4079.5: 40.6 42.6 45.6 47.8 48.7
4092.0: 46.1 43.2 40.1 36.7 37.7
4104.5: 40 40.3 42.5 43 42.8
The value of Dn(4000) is 1.89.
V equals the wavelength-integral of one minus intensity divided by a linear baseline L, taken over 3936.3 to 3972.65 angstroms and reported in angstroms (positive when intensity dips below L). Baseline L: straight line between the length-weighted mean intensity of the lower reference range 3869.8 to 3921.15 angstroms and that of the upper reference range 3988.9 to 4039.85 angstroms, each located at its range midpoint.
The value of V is 9.9 angstroms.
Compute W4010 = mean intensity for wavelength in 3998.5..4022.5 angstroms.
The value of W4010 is 44.6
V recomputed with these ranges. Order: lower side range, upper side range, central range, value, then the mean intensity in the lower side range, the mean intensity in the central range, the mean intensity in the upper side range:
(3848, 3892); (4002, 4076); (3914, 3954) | 8.9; 24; 24.5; 44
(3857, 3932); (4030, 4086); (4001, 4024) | -3.9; 25.9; 44.9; 43.3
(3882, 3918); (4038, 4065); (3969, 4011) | 1.1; 28.2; 36.7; 43.8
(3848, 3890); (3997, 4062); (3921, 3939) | 7.5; 24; 18.2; 43.8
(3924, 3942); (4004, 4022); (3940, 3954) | -4.5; 17.3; 29.5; 45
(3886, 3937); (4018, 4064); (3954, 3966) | 1.7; 25.8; 27.9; 43.6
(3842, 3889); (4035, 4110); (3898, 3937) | 3.3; 24.1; 26.2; 43.1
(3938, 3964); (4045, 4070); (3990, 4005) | -2.3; 28.4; 40.7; 44.1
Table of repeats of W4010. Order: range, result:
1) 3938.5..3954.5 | 28.6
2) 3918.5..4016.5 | 30.8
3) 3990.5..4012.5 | 42.7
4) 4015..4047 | 43.6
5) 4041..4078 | 43.5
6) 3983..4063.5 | 42.9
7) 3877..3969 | 25.8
